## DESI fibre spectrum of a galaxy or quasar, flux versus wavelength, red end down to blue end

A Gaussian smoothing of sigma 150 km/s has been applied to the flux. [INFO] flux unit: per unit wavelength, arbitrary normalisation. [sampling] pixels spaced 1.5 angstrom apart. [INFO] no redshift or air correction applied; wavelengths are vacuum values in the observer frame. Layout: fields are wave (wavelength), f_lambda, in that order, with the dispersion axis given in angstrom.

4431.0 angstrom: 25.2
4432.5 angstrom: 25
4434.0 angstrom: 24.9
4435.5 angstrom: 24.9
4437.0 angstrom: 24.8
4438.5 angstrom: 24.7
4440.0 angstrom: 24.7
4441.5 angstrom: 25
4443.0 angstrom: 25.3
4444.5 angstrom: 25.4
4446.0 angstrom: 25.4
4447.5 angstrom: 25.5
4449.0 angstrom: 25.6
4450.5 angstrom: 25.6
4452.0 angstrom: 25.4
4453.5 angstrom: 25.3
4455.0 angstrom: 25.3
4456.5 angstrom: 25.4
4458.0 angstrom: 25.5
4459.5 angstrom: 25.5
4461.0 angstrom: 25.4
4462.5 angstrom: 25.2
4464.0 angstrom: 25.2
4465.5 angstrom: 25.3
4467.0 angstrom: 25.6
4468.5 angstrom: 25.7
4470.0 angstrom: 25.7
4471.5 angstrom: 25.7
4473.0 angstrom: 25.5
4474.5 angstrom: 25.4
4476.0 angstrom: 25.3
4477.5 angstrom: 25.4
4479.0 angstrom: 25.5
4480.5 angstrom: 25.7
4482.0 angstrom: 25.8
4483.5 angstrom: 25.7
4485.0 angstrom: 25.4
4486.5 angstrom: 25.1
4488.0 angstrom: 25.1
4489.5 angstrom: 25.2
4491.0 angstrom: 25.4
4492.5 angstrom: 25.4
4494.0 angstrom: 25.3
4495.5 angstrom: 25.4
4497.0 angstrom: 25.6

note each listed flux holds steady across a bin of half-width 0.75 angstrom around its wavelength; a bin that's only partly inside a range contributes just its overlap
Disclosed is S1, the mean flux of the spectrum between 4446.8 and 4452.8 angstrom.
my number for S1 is 25.5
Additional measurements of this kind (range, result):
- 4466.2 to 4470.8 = 25.7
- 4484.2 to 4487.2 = 25.3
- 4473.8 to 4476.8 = 25.4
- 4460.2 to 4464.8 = 25.3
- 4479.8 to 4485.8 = 25.6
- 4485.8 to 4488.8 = 25.1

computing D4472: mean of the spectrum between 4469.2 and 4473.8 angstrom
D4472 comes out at 25.6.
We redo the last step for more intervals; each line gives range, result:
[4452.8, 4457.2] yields 25.3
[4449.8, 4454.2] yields 25.4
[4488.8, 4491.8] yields 25.3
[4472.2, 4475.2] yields 25.5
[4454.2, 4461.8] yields 25.4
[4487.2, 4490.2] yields 25.1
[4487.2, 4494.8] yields 25.3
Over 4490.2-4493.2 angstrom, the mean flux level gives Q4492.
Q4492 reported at 25.4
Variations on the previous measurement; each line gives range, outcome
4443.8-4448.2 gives 25.4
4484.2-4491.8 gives 25.2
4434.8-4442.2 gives 24.8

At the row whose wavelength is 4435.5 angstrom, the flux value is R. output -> 24.9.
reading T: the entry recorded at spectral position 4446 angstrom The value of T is 25.4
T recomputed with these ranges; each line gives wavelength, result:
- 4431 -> 25.2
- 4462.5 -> 25.2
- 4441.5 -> 25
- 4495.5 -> 25.4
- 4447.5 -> 25.5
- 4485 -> 25.4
